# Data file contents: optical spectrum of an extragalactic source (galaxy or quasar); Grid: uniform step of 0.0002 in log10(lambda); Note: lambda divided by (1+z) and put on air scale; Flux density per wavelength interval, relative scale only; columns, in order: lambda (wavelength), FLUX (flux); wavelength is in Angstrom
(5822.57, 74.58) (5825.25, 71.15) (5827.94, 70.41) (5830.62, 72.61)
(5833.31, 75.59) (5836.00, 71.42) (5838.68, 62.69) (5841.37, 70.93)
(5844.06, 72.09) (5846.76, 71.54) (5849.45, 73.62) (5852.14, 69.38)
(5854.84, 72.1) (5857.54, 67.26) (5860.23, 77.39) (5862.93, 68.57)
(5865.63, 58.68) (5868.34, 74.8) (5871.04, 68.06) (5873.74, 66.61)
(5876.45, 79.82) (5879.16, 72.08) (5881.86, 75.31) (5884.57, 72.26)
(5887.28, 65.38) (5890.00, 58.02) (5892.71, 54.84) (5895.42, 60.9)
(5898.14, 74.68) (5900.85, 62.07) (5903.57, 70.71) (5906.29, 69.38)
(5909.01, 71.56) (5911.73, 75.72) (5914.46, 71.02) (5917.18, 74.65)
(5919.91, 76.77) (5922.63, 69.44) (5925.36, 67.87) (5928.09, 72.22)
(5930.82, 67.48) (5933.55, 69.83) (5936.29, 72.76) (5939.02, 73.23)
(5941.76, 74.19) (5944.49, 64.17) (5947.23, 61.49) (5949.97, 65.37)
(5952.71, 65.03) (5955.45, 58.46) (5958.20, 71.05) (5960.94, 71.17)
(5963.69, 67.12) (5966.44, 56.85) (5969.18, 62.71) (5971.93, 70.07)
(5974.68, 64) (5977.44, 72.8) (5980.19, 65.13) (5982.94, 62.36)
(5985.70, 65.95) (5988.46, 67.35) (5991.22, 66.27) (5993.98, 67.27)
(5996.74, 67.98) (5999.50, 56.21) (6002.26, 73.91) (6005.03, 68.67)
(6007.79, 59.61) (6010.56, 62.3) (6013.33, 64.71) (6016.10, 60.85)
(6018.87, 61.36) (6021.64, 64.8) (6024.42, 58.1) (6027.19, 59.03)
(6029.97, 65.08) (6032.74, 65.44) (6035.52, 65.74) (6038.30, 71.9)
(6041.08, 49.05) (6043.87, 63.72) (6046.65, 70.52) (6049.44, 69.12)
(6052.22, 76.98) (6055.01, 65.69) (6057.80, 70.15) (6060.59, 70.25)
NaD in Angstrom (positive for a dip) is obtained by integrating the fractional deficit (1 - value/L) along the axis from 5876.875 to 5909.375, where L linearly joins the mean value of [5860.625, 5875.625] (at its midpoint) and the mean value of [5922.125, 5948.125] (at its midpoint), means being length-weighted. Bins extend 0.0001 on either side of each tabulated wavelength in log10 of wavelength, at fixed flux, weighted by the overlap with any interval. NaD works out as 0.6 Angstrom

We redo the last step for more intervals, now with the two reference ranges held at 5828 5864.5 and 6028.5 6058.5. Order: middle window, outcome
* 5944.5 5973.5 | 1.5 Angstrom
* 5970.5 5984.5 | 0.3 Angstrom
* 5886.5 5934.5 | 0.7 Angstrom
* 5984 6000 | 0.5 Angstrom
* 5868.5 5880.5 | -0.3 Angstrom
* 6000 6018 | 0.8 Angstrom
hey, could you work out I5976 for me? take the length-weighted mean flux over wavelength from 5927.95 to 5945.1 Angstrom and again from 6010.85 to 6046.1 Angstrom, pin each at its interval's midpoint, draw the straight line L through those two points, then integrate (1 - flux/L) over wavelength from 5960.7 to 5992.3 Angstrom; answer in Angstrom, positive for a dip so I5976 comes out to 0.7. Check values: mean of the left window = 70.7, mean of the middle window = 65.8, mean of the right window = 62.7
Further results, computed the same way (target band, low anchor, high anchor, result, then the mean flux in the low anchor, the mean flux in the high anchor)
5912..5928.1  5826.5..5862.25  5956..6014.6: -0.9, 71.3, 65.8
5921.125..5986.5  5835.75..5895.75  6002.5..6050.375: -1.0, 68.9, 63.7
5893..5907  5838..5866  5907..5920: 1.2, 70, 73.4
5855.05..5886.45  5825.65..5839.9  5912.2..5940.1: 0.1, 70.6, 71.6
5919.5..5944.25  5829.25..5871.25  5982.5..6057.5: -1.2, 70.5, 64.9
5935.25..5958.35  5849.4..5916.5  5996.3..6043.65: -0.2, 69.2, 63.1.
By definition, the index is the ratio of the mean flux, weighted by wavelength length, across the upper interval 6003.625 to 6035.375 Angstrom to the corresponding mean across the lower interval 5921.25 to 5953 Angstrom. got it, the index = 0.91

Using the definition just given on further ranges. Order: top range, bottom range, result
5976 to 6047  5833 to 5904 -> 0.93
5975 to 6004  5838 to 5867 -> 0.95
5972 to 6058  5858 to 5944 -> 0.93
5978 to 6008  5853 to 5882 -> 0.93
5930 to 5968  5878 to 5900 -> 1.01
